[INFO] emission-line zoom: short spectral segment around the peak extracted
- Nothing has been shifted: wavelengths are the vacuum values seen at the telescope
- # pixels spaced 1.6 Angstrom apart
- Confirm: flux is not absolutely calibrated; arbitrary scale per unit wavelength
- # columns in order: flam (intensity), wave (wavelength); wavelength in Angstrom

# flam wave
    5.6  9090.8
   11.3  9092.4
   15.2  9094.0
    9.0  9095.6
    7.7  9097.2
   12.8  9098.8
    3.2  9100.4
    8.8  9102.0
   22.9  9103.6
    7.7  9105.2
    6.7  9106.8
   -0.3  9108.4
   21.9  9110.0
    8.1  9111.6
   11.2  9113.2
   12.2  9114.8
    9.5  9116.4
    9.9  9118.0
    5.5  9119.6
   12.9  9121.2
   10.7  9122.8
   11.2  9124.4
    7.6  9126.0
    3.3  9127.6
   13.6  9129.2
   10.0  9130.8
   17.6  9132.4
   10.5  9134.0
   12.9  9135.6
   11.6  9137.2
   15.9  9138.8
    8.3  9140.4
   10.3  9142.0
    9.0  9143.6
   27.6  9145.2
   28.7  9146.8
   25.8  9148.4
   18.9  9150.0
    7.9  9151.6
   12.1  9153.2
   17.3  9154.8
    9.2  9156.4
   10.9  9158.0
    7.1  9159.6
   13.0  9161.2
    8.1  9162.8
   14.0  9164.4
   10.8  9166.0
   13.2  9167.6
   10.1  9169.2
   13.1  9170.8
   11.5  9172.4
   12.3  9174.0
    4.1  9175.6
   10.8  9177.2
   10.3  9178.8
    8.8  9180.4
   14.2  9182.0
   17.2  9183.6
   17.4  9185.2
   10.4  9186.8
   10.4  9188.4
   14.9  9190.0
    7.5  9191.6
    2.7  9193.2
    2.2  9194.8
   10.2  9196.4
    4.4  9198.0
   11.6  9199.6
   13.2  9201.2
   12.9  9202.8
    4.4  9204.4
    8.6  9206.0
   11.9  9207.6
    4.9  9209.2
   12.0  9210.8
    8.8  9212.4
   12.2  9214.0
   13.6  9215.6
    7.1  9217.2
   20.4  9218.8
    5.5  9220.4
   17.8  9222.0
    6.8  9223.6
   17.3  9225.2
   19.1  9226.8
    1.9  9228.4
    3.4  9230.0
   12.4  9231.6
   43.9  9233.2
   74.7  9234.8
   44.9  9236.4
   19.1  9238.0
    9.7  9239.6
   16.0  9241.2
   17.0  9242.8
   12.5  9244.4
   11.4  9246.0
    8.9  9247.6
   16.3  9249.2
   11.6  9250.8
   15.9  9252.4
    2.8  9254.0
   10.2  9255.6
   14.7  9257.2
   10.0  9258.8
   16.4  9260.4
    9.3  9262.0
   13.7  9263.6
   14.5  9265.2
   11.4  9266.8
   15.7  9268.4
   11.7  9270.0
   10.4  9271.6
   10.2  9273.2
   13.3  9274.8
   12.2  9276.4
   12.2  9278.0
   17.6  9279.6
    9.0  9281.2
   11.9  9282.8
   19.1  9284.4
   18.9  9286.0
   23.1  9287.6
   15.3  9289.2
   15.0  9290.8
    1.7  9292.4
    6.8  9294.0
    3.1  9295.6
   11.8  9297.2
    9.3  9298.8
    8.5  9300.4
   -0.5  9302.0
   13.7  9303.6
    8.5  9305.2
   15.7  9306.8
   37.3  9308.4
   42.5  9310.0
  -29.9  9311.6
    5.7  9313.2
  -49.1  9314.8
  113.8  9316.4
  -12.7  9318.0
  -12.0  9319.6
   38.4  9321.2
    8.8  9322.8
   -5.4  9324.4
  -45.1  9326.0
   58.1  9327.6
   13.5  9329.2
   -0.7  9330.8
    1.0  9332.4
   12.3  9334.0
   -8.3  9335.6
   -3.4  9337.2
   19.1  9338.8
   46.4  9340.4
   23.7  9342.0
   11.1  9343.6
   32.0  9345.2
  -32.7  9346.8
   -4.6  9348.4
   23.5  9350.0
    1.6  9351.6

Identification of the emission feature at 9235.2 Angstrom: [O III] 5007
